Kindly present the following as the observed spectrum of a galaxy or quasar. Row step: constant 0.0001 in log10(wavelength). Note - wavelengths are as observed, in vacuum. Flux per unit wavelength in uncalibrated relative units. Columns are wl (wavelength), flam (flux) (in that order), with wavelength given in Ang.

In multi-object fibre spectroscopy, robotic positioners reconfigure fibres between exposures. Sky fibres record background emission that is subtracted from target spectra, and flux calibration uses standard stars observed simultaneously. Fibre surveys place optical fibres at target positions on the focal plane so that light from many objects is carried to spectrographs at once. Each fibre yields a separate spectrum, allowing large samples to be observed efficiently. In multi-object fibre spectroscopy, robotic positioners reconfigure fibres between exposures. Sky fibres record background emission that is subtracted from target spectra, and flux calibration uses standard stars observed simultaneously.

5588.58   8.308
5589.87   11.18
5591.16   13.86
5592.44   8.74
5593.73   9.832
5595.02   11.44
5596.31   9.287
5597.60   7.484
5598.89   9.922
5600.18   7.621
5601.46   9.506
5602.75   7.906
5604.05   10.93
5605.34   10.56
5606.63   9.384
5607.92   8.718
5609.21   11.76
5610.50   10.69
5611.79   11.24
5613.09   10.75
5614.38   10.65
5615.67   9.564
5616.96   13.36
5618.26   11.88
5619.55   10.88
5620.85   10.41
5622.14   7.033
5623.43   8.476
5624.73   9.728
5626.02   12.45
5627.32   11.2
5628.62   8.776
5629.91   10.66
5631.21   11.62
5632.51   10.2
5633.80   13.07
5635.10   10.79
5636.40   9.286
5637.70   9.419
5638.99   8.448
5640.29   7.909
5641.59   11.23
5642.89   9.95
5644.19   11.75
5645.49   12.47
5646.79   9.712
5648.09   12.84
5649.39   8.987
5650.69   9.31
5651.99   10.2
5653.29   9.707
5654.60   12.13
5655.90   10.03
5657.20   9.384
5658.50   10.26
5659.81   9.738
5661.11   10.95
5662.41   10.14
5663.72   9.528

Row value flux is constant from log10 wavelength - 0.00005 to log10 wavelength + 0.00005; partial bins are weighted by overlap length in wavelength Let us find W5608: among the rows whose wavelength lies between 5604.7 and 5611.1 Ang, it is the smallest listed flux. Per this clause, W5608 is 8.718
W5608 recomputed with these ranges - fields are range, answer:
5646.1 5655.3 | 8.987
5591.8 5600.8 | 7.484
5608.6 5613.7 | 10.69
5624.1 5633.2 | 8.776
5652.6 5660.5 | 9.384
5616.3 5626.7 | 7.033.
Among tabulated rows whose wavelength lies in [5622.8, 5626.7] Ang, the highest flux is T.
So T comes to 12.45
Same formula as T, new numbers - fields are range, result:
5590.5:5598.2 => 13.86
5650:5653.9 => 10.2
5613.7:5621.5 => 13.36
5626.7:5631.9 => 11.62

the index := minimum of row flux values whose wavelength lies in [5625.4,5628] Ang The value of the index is 11.2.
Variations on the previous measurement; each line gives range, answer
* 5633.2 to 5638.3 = 9.286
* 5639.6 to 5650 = 7.909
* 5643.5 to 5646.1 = 11.75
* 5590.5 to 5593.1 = 8.74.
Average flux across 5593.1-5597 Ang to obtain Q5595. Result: 10.1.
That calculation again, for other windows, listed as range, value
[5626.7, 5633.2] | 10.5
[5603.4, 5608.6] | 9.91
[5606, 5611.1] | 10.1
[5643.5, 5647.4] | 11.3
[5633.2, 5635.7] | 11.9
